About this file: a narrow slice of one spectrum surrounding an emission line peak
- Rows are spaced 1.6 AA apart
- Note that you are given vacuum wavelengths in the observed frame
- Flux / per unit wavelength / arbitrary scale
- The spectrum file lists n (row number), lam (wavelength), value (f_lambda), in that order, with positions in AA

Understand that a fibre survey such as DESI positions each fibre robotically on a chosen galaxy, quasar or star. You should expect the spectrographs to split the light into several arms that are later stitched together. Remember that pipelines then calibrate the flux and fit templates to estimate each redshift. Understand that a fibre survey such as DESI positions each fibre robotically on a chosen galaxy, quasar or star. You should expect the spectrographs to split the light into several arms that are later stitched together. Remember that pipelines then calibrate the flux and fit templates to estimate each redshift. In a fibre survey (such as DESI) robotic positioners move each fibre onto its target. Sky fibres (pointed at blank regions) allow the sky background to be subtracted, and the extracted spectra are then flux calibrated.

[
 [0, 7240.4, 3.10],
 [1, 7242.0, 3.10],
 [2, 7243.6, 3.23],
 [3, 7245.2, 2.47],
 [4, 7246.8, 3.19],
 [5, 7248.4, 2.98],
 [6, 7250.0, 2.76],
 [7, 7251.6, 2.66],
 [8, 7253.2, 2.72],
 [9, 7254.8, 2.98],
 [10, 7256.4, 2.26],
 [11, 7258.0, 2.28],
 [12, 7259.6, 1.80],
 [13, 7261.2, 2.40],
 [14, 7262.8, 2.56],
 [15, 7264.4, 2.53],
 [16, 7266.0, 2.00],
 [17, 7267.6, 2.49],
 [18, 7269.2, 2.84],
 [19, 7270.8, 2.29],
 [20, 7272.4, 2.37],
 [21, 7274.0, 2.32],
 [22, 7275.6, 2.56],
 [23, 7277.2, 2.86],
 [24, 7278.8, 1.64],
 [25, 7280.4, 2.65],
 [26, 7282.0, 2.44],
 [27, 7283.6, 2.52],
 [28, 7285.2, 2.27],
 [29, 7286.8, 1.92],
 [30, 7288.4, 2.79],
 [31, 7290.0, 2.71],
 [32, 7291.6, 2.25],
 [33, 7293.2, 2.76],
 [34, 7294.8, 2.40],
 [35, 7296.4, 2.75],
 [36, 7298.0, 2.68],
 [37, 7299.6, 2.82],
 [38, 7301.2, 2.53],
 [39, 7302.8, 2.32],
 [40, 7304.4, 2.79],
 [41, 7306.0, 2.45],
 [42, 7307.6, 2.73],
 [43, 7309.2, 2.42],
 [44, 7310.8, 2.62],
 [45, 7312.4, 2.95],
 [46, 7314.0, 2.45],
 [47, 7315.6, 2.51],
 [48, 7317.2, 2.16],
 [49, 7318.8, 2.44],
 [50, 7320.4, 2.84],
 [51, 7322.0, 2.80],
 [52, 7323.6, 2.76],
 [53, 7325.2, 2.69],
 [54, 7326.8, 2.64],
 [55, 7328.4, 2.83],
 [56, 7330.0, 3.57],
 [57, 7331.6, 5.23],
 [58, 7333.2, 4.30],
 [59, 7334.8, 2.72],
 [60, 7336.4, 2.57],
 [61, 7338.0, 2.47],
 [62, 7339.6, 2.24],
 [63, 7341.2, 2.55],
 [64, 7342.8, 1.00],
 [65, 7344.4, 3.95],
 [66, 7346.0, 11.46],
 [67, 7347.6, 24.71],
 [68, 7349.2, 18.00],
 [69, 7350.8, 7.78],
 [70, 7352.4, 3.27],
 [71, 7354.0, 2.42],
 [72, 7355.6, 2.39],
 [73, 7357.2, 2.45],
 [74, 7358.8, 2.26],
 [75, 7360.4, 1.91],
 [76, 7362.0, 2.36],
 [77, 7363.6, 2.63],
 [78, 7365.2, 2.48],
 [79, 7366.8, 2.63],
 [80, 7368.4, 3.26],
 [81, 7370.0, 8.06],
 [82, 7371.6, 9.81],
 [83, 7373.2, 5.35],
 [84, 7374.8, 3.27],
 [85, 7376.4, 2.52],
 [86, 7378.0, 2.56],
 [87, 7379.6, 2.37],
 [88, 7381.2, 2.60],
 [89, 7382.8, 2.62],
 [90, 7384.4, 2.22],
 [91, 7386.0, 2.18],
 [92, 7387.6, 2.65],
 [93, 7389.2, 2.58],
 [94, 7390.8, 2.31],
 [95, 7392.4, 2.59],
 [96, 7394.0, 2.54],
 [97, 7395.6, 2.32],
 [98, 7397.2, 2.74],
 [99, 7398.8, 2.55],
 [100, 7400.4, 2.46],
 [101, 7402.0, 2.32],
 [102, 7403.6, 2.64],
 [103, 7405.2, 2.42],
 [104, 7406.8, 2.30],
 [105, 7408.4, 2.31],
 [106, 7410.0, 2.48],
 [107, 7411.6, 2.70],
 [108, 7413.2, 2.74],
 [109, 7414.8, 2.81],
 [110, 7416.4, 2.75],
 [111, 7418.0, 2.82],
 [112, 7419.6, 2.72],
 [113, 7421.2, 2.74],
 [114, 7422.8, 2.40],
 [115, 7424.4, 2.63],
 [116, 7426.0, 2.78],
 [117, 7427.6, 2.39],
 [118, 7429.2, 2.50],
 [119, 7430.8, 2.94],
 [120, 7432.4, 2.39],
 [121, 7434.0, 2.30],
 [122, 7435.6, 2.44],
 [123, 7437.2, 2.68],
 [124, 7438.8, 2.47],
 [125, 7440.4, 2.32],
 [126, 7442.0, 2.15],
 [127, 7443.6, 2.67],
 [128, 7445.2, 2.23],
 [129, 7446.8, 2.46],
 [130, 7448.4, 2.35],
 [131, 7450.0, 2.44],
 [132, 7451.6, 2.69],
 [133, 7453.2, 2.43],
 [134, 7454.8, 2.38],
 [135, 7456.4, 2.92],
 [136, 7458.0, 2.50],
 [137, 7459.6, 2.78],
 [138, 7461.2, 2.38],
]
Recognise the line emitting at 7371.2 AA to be [N II]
